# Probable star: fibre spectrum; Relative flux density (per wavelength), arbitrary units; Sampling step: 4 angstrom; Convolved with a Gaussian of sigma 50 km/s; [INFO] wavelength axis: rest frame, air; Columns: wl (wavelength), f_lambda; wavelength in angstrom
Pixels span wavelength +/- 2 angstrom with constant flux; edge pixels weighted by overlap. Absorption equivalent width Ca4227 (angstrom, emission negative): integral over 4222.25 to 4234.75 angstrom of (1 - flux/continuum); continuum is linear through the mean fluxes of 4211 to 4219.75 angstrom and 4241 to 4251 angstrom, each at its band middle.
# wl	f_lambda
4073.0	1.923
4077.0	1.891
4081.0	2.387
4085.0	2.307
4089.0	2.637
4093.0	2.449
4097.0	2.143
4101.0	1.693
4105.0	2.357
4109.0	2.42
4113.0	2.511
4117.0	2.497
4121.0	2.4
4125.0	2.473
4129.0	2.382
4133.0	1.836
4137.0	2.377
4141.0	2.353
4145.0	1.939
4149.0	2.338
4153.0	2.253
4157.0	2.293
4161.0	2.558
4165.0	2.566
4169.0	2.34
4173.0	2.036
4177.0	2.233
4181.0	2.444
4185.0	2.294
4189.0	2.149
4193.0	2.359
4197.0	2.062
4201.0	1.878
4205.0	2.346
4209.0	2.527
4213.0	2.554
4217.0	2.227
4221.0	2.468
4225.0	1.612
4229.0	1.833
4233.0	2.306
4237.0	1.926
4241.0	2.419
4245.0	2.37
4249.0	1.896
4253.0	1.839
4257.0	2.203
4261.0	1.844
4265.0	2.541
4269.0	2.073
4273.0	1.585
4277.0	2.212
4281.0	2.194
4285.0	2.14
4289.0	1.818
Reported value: 2.0 angstrom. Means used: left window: 2.4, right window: 2.19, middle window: 1.94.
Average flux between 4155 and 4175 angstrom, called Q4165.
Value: 2.36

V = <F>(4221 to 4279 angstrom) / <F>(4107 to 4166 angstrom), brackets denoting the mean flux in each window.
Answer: 0.88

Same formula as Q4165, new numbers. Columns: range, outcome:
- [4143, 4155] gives 2.18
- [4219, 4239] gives 2.03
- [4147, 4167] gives 2.4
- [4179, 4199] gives 2.26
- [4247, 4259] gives 1.98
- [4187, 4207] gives 2.16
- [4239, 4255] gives 2.13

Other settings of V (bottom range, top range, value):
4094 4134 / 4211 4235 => 0.95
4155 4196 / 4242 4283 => 0.90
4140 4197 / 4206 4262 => 0.94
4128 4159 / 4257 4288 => 0.94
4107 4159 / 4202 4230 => 0.96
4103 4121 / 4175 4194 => 0.94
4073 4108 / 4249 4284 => 0.93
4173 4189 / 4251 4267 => 0.93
